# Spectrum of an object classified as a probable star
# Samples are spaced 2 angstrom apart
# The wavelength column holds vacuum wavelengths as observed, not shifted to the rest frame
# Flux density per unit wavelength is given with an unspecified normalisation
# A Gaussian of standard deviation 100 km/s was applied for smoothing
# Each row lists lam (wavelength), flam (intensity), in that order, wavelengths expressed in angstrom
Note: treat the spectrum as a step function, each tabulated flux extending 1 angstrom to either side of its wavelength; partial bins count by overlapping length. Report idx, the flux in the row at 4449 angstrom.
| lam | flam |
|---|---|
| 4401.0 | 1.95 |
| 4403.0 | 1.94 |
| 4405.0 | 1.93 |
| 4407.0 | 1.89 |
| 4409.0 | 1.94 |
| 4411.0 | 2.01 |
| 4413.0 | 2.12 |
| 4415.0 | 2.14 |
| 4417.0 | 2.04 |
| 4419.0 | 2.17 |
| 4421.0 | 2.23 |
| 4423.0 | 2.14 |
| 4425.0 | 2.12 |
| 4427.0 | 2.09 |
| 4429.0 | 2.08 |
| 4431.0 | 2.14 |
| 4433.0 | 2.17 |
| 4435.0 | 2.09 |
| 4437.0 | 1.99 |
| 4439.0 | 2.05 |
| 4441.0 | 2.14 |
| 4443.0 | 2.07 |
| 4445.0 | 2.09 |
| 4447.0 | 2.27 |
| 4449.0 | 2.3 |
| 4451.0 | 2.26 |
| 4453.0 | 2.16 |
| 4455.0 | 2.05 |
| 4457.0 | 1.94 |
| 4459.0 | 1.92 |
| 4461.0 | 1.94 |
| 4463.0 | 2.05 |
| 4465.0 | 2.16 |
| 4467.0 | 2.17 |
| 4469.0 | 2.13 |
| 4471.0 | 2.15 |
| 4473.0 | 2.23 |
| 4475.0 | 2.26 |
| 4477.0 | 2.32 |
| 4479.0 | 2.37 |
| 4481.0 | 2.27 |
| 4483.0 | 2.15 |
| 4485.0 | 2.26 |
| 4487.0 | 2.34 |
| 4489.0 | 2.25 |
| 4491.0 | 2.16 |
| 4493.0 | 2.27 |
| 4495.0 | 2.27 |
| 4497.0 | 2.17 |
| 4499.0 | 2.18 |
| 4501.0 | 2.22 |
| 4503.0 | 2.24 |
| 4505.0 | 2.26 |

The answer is 2.3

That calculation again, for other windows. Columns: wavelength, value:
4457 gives 1.94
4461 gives 1.94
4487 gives 2.34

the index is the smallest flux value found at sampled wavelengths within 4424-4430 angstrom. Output 2.08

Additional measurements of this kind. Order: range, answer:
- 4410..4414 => 2.01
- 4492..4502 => 2.17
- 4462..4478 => 2.05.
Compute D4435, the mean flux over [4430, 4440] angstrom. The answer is 2.09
